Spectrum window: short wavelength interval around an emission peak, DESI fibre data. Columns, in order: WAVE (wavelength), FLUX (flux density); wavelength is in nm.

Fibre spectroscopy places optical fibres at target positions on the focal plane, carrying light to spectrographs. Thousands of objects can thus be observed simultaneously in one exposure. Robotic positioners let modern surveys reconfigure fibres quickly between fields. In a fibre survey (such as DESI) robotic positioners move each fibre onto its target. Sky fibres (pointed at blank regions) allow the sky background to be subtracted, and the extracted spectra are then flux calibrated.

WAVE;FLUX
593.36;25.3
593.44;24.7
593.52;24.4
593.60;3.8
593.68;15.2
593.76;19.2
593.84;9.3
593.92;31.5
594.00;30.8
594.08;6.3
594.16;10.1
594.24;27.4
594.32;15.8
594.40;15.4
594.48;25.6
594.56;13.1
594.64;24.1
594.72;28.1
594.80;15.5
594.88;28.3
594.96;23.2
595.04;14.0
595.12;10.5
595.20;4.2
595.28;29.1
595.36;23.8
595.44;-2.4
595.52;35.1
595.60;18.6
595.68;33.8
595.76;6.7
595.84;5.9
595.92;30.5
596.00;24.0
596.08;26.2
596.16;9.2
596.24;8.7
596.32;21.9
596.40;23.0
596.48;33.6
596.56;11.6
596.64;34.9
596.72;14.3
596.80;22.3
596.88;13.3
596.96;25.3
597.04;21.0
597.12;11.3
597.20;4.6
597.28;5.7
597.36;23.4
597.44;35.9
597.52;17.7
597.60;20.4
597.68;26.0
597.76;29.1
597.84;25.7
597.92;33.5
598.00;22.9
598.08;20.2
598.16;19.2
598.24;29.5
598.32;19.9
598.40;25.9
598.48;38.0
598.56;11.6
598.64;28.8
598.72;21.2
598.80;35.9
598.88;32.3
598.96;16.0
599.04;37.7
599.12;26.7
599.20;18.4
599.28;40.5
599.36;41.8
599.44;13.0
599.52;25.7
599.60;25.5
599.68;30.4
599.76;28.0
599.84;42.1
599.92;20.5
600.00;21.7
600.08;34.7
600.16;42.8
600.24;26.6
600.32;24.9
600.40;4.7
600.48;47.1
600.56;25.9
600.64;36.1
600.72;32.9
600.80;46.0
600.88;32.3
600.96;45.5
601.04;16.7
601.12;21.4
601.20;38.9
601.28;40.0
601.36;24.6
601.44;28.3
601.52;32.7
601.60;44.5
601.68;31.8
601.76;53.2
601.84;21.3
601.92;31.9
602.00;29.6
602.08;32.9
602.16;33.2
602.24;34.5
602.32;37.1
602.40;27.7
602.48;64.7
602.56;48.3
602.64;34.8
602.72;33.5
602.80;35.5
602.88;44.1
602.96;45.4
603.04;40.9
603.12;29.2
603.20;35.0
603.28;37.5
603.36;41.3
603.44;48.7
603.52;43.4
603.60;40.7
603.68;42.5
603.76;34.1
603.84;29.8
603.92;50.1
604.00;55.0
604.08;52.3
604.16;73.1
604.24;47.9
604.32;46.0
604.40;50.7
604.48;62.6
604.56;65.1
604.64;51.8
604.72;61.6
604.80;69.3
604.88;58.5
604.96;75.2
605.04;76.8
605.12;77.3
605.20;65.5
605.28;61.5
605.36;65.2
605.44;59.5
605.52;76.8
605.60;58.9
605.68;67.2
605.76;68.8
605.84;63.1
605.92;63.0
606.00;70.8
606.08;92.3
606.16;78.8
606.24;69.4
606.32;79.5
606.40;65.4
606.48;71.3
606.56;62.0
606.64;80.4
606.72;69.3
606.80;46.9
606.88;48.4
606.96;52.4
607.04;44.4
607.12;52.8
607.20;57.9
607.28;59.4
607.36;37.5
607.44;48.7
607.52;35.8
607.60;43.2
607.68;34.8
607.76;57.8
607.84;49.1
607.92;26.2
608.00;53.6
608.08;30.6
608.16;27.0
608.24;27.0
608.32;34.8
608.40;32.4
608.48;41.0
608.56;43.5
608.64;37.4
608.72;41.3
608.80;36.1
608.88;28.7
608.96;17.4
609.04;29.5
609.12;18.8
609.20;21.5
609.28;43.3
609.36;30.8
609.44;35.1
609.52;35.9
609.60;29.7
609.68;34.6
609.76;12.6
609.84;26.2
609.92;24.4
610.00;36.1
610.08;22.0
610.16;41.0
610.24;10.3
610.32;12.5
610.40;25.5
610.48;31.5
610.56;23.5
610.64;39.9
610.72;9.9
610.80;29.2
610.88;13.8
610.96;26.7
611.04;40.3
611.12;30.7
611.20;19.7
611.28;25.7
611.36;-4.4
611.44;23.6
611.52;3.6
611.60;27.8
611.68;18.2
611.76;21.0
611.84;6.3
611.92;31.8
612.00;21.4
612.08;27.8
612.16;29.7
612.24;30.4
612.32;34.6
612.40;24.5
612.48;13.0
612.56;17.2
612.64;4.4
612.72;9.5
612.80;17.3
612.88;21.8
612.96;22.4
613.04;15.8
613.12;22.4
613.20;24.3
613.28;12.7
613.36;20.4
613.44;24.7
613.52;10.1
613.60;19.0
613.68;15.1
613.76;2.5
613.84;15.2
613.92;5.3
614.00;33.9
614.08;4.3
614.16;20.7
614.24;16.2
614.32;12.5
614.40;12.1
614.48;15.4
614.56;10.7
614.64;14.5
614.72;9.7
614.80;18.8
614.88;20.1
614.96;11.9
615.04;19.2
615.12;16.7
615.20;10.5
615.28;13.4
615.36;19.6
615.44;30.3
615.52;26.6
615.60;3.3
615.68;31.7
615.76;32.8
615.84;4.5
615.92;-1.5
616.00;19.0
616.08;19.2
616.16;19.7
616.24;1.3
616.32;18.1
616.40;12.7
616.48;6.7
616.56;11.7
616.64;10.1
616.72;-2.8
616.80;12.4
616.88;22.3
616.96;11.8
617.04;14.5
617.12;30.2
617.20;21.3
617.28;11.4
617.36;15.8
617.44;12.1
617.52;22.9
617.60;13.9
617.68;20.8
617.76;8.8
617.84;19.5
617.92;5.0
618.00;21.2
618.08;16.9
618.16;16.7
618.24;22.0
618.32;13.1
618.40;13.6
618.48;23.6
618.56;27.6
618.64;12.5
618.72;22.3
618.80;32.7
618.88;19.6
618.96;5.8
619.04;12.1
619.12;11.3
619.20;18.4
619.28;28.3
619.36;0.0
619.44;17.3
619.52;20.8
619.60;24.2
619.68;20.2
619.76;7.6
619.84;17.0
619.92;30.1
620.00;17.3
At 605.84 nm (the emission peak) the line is C III] 1909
